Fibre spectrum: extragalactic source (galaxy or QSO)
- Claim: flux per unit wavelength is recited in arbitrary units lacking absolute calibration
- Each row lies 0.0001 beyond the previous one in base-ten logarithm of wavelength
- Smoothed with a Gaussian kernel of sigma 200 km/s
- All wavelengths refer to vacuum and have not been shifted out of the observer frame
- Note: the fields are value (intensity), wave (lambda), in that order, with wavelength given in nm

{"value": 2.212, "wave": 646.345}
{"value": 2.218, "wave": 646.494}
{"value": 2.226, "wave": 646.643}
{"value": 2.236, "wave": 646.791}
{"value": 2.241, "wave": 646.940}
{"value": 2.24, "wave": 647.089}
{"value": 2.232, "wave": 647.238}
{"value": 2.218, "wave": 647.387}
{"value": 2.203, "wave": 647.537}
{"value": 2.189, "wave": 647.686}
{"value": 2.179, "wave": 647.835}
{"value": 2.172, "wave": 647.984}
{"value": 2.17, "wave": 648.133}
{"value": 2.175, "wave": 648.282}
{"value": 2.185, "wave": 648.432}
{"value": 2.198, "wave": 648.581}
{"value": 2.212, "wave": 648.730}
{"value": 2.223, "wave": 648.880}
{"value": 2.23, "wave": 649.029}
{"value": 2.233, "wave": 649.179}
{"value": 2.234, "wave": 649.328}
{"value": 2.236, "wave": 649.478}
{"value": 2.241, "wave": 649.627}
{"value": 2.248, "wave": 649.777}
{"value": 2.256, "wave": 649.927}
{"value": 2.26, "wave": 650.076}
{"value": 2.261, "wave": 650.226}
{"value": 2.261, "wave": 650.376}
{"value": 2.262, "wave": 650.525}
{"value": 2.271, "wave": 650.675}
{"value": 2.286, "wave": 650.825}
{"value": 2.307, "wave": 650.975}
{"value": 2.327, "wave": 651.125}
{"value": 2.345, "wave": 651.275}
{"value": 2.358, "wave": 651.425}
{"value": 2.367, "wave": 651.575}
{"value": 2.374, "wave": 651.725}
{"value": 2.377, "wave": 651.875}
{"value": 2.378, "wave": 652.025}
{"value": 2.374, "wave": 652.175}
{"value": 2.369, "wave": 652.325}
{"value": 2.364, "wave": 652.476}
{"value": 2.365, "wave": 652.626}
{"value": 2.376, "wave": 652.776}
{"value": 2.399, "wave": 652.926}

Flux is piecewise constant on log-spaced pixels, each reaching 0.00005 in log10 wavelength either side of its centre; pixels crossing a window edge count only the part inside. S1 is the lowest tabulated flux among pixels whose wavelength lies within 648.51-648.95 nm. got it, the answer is 2.198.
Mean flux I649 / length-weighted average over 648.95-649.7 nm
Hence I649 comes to 2.24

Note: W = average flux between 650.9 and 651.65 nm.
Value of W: 2.34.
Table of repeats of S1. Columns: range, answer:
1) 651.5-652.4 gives 2.367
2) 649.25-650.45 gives 2.234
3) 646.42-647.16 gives 2.218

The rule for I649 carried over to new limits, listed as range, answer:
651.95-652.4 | 2.38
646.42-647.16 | 2.23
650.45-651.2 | 2.29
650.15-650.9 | 2.27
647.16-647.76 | 2.21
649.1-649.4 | 2.23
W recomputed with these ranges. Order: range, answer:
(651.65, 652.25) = 2.38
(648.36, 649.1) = 2.21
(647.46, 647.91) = 2.19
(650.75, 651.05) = 2.29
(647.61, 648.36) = 2.18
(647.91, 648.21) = 2.17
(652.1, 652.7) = 2.37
